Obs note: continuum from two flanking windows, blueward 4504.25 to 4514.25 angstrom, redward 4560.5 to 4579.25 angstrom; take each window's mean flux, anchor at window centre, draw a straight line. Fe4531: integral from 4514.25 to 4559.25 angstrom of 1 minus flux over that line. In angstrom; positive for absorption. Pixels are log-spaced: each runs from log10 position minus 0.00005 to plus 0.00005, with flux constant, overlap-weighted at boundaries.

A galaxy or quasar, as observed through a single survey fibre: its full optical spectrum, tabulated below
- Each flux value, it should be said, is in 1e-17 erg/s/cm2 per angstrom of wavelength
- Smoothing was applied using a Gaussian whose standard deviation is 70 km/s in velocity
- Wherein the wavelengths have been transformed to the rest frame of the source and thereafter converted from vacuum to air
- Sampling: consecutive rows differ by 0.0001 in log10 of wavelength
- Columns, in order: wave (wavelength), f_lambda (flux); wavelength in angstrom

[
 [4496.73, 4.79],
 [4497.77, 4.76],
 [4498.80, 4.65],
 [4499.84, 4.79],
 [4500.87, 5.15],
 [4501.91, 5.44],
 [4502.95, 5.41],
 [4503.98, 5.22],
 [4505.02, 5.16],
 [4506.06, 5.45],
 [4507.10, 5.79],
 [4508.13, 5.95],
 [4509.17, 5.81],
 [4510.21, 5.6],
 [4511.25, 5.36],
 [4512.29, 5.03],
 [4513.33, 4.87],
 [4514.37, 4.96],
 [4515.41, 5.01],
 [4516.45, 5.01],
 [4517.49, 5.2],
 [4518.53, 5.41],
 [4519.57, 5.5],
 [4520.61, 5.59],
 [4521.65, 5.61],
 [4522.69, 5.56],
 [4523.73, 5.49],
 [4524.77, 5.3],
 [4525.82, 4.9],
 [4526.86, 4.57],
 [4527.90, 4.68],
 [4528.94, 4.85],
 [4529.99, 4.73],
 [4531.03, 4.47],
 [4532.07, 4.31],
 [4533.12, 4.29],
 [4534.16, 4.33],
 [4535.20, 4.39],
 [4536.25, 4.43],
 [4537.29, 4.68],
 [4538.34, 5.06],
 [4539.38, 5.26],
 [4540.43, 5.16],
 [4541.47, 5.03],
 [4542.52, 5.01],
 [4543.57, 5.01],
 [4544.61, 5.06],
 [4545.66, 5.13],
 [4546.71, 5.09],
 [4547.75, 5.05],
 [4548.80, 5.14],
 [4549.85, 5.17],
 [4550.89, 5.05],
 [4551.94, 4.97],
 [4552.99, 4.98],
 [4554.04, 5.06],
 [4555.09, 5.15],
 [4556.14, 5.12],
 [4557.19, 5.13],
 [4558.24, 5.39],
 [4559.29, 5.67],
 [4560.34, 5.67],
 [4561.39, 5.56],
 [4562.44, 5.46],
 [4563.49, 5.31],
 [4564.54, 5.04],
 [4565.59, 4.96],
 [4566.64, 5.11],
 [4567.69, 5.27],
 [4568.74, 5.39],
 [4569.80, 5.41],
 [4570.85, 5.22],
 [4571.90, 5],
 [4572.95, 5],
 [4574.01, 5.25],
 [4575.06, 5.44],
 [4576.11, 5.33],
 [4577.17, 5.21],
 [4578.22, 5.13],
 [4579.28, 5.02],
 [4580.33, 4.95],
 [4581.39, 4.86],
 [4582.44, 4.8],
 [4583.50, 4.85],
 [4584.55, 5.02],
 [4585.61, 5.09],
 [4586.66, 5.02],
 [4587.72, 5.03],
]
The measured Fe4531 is 2.7 angstrom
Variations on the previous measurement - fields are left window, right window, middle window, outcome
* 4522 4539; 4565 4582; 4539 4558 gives -0.6 angstrom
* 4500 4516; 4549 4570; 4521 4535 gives 1.2 angstrom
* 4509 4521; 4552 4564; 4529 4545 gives 1.6 angstrom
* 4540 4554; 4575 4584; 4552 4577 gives -1.0 angstrom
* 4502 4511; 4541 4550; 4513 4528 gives 0.5 angstrom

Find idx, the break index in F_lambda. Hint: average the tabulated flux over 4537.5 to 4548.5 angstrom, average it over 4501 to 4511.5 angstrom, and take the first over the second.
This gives 0.92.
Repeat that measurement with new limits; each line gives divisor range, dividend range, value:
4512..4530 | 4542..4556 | 0.99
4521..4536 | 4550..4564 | 1.09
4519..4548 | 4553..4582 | 1.05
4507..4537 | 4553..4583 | 1.03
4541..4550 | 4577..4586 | 0.98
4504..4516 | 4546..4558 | 0.95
